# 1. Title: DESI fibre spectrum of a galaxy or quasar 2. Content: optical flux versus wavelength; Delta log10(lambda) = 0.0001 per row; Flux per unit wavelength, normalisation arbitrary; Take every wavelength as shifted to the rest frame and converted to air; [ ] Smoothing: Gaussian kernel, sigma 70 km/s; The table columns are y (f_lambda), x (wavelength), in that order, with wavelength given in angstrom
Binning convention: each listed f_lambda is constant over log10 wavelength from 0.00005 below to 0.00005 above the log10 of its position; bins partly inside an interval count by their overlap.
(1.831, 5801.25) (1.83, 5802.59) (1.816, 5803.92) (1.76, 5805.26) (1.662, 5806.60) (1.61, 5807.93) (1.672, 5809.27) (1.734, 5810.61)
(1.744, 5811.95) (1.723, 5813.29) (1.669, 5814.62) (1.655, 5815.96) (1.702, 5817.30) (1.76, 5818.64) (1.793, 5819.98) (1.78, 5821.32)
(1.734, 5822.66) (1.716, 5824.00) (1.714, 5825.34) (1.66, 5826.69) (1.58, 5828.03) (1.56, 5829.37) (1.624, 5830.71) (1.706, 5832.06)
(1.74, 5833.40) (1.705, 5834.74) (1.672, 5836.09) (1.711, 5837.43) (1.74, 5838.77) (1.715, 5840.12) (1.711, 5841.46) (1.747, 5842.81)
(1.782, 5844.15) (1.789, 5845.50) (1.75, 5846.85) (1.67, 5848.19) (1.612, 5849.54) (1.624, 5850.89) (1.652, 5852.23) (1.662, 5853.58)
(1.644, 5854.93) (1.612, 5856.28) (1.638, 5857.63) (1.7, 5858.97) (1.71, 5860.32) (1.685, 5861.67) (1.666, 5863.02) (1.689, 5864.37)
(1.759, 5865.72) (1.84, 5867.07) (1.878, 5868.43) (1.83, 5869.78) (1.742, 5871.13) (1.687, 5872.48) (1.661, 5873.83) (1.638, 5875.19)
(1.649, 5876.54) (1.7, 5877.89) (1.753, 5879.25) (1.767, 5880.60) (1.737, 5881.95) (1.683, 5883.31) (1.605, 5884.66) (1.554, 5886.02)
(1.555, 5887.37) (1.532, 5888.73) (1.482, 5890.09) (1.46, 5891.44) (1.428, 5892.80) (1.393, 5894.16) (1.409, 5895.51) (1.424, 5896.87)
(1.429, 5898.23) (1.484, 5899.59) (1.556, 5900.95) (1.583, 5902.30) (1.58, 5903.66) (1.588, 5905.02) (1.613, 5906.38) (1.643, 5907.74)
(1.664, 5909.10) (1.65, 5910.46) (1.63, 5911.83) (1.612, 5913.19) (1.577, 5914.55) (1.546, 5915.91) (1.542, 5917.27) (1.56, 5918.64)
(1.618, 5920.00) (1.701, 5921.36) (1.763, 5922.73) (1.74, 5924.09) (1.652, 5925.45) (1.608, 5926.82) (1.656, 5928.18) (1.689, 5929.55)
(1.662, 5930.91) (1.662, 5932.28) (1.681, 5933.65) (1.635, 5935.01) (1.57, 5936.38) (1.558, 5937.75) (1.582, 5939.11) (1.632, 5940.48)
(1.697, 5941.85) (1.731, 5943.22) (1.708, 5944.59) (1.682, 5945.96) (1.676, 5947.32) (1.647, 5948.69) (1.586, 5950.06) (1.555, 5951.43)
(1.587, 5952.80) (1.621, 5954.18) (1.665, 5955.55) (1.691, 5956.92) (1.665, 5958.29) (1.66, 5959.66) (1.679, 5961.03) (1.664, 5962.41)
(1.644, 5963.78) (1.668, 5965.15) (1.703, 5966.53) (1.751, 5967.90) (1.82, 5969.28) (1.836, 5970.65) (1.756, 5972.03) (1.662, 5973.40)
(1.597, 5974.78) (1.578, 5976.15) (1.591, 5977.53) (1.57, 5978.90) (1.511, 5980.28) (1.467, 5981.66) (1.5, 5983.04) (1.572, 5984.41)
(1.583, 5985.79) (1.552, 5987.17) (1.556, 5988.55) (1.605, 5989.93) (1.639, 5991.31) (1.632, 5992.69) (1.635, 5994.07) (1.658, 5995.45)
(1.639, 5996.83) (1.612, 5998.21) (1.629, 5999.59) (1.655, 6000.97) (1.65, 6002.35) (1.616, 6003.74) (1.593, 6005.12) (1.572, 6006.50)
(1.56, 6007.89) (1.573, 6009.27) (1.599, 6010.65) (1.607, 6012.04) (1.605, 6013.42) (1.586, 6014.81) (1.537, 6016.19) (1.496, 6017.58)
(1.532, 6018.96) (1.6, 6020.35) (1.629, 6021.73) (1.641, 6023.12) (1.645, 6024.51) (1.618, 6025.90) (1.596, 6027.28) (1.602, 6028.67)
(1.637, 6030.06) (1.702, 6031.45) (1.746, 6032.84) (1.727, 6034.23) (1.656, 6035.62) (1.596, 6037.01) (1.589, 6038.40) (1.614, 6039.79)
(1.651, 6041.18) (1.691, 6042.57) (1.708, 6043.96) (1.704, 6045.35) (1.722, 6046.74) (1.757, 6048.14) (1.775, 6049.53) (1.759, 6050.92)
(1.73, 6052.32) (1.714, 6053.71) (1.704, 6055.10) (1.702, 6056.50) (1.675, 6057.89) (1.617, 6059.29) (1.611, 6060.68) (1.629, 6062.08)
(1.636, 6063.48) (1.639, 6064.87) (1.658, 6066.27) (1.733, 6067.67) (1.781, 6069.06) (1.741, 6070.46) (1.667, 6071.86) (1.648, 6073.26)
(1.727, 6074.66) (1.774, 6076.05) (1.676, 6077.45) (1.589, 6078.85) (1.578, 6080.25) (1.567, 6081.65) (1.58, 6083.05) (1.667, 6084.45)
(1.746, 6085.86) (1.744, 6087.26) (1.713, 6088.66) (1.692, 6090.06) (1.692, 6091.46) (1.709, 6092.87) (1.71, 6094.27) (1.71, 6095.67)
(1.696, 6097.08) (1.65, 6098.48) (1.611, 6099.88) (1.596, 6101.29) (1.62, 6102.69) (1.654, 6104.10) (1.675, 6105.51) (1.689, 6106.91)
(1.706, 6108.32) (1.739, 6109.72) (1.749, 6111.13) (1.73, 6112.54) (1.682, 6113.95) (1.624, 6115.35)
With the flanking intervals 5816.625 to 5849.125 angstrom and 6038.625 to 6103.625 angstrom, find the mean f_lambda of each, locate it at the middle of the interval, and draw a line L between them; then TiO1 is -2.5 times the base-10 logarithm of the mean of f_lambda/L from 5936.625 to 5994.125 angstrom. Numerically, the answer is 0.038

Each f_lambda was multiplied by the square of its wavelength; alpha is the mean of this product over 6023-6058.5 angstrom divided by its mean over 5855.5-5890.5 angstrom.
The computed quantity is 1.1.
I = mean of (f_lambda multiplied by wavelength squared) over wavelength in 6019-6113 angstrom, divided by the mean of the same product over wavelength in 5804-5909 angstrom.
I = 1.1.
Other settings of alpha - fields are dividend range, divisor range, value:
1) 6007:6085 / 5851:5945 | 1.06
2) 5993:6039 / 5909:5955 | 1.02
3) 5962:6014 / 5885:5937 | 1.05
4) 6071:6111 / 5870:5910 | 1.13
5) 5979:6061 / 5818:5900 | 1.04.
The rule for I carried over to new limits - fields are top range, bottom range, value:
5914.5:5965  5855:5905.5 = 1.03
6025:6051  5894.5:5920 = 1.12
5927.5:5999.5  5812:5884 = 1.00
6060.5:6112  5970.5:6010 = 1.08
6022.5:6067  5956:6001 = 1.04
